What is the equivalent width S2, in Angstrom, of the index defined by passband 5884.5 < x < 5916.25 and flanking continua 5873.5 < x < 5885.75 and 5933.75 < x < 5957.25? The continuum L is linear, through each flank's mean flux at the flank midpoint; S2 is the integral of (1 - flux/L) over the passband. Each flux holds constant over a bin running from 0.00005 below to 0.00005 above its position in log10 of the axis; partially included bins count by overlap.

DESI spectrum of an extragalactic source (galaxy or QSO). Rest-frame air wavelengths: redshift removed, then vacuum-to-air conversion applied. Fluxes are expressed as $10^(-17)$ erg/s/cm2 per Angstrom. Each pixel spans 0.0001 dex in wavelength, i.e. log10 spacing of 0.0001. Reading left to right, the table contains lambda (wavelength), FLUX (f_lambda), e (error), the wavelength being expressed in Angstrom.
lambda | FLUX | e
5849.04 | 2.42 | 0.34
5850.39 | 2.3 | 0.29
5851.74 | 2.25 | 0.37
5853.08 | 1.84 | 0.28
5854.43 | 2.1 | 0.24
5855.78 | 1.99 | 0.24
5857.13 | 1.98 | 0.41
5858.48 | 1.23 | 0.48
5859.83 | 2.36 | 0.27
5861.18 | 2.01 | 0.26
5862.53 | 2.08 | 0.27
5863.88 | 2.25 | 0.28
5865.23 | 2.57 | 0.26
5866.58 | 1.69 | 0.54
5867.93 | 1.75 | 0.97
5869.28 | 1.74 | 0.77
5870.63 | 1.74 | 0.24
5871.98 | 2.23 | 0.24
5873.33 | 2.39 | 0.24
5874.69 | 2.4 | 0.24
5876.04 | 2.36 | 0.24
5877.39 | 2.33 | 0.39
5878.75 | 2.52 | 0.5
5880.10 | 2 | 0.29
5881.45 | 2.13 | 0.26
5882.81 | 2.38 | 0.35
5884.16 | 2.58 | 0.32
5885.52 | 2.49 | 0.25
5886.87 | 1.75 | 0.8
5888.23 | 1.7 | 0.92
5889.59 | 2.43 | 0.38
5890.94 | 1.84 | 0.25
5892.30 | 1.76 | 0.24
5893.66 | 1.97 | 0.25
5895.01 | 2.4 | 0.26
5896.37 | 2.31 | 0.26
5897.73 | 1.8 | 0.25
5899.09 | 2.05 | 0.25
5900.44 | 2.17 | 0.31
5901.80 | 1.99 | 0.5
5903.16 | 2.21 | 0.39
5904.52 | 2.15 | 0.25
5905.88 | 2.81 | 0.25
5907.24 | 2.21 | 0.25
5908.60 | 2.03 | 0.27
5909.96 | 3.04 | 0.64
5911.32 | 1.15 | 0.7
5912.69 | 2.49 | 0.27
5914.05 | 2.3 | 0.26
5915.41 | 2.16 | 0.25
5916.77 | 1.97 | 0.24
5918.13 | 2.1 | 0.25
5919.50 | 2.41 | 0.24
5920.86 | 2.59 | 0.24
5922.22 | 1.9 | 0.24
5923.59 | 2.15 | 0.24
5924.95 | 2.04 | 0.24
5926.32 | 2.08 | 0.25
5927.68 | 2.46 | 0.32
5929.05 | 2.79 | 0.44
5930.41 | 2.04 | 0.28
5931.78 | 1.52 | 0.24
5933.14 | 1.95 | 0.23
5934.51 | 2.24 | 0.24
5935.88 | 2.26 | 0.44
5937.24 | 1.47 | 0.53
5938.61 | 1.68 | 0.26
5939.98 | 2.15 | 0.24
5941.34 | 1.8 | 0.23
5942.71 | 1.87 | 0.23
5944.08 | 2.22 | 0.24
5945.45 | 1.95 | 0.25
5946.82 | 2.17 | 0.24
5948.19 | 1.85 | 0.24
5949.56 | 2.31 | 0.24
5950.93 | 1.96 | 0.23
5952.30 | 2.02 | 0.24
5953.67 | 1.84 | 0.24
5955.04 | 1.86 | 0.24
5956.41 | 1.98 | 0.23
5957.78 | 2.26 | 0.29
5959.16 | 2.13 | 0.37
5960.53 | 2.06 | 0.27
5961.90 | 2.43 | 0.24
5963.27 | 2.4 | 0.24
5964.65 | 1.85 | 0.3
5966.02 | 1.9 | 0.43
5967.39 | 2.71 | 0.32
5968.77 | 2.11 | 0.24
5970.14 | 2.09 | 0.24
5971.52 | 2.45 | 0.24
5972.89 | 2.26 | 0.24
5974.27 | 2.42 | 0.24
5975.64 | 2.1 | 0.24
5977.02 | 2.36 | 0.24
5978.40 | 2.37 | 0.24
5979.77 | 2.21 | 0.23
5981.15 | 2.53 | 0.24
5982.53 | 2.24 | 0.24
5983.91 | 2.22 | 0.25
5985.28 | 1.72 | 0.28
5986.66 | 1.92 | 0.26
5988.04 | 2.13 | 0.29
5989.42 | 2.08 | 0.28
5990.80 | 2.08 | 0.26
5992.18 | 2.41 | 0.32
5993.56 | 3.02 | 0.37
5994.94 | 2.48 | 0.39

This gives 1.24 Angstrom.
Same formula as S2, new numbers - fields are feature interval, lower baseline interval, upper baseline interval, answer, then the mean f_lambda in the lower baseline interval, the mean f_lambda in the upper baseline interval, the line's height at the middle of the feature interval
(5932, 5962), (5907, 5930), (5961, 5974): 3.1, 2.23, 2.25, 2.24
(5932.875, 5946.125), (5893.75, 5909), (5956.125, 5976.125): 1.5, 2.19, 2.22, 2.2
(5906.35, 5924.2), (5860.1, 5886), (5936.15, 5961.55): -1.0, 2.19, 1.99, 2.08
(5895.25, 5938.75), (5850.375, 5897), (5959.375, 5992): 0.0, 2.11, 2.2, 2.15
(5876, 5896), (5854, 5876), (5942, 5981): -1.0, 2.04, 2.15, 2.06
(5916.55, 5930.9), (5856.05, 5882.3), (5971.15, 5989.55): -0.6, 2.09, 2.22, 2.15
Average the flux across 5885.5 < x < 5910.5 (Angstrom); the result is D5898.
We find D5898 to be 2.15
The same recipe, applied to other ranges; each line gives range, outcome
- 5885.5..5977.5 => 2.12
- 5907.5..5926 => 2.18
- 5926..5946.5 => 2.03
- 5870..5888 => 2.24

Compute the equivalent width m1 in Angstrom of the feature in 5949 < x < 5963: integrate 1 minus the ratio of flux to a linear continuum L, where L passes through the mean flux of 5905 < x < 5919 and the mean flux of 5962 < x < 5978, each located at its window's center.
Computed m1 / 0.9 Angstrom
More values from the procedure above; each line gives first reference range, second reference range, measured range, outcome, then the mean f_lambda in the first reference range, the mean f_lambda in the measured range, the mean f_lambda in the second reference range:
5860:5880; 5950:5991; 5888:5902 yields 0.65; 2.15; 2.05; 2.16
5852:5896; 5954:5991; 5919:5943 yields 0.73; 2.1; 2.08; 2.18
